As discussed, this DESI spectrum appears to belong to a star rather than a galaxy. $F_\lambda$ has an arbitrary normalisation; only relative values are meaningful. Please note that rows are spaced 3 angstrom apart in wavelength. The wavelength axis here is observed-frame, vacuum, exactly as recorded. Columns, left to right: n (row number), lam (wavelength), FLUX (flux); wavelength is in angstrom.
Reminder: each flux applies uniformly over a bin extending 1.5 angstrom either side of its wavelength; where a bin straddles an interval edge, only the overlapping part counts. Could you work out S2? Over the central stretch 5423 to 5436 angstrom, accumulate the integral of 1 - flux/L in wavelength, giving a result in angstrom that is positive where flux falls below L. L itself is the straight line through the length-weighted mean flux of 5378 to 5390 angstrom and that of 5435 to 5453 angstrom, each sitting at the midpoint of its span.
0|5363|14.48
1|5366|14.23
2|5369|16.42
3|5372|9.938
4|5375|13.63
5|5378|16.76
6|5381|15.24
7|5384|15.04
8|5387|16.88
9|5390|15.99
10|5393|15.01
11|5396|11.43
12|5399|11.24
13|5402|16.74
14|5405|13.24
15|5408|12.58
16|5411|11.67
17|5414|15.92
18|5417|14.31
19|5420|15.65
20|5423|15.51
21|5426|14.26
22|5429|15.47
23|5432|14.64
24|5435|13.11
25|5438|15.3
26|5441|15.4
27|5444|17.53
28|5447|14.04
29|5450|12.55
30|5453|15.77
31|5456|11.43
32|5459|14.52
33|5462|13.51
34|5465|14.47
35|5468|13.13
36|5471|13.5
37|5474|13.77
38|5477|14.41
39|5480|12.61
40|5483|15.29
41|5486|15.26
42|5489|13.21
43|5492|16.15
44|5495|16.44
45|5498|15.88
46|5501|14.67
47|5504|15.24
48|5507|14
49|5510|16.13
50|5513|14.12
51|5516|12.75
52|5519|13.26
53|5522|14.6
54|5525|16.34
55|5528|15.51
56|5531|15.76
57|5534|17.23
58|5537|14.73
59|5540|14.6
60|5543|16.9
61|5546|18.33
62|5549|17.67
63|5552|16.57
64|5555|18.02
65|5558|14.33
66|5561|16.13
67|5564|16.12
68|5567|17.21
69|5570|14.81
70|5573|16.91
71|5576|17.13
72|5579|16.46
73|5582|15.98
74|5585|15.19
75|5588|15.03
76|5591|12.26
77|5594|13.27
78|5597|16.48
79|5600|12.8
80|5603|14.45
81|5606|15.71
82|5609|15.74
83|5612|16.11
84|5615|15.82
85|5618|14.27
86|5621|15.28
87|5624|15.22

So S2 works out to 0.5 angstrom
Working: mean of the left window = 15.9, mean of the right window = 14.9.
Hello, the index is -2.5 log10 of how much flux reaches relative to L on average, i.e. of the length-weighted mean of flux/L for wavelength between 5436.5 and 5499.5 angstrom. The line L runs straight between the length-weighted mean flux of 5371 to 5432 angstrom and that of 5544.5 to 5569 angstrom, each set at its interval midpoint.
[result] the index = 0.07 mag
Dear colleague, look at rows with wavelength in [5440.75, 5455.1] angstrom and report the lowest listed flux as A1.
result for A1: 12.55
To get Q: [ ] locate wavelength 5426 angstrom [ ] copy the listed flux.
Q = 14.26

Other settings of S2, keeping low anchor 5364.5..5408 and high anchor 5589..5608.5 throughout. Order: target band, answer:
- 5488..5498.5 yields -0.9 angstrom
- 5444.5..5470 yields 0.9 angstrom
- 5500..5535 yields -1.6 angstrom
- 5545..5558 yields -2.7 angstrom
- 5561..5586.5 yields -3.5 angstrom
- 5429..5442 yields -0.3 angstrom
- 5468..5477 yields 0.4 angstrom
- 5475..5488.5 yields 0.0 angstrom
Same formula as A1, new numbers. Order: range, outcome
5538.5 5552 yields 14.6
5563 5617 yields 12.26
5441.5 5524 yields 11.43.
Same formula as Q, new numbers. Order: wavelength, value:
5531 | 15.76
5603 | 14.45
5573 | 16.91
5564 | 16.12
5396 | 11.43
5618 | 14.27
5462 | 13.51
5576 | 17.13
